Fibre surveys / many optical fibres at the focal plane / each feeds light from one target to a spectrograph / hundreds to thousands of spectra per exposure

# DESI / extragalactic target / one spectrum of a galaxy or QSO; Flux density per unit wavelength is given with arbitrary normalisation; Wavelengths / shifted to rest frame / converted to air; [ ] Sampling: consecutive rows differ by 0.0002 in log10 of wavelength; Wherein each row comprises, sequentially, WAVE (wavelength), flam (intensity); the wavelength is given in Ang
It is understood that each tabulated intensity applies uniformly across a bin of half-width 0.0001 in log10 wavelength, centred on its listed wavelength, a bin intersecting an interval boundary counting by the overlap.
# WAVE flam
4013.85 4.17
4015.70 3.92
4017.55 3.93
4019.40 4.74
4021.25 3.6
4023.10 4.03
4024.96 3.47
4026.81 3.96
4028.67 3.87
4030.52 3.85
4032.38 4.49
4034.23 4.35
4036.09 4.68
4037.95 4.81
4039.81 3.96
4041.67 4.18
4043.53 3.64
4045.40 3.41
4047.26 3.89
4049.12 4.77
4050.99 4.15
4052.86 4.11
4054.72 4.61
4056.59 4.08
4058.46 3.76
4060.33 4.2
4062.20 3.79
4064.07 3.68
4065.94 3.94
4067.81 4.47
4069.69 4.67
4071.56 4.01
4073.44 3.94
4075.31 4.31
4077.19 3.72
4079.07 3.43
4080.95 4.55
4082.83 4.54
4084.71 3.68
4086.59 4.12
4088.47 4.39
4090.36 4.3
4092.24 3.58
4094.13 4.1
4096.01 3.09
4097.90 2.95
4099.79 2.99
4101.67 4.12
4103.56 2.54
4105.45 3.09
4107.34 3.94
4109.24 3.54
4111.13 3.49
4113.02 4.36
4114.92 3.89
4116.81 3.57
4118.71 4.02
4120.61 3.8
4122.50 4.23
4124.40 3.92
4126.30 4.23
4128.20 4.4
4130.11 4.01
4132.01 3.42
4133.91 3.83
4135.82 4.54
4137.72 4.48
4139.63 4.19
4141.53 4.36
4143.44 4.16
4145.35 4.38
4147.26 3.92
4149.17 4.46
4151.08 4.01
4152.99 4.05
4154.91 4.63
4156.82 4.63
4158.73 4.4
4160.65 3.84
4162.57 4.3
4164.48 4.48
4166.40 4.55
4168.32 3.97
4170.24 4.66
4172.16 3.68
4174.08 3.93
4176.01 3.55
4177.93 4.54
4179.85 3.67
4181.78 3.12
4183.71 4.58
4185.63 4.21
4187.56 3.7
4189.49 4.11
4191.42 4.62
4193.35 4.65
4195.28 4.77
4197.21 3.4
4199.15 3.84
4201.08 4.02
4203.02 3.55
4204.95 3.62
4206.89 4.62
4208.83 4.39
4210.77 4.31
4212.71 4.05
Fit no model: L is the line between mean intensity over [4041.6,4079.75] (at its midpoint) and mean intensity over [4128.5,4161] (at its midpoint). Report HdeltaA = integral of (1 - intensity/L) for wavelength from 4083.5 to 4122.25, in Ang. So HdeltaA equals 4.0 Ang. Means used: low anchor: 4.04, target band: 3.69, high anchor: 4.21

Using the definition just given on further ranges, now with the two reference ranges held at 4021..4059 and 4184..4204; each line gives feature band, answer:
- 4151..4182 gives -0.3 Ang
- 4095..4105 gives 2.3 Ang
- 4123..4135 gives 0.3 Ang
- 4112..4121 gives 0.4 Ang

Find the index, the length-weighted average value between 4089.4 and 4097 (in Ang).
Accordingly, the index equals 3.76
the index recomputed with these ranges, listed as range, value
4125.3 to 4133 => 4.01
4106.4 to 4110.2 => 3.73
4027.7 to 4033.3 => 4.07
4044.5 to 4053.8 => 4.07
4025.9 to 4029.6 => 3.92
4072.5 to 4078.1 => 3.99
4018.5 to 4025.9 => 3.96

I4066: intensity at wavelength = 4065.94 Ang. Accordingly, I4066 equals 3.94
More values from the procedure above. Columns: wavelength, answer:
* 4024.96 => 3.47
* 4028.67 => 3.87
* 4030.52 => 3.85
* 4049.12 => 4.77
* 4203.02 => 3.55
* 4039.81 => 3.96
